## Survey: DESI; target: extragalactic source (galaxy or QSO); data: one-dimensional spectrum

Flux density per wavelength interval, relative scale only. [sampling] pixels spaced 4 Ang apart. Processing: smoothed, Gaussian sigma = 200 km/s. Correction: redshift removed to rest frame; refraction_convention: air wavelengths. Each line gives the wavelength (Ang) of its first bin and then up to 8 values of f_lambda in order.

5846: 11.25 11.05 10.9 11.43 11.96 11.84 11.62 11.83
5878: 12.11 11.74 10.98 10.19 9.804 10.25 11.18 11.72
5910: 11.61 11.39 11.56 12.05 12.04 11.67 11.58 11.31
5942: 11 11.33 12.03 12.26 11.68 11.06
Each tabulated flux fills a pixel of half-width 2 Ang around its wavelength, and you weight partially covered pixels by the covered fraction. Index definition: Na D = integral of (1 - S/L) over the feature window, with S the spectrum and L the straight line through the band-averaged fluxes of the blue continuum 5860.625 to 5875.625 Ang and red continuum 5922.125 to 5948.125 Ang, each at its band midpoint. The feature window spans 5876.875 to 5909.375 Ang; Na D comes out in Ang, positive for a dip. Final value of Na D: 1.97 Ang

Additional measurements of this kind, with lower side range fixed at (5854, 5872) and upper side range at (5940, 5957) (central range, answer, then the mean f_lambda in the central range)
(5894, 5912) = 0.9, 11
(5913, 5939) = -0.1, 11.7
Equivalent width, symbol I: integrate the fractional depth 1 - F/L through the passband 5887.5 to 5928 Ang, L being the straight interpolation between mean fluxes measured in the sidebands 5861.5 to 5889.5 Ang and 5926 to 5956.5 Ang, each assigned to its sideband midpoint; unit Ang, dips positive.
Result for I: 1.6 Ang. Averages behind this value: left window 11.6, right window 11.6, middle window 11.2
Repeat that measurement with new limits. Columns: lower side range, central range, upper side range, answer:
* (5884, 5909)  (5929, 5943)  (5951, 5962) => 0.0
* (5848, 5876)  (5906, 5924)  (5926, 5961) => -0.1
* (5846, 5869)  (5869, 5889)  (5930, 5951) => -0.3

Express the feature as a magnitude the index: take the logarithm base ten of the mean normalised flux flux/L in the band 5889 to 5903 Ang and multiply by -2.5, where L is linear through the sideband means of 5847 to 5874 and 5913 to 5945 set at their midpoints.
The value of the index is 0.12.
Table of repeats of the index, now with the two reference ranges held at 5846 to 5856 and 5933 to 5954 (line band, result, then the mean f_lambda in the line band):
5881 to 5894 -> 0.049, 10.7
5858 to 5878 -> -0.065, 11.8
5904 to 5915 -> -0.024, 11.6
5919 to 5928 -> -0.054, 12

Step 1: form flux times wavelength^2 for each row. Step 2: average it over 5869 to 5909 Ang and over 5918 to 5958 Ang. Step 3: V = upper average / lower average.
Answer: 1.07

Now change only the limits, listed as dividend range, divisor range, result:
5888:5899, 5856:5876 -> 0.87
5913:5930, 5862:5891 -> 1.03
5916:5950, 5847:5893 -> 1.04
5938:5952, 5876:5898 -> 1.07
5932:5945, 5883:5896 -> 1.10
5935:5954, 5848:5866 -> 1.04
